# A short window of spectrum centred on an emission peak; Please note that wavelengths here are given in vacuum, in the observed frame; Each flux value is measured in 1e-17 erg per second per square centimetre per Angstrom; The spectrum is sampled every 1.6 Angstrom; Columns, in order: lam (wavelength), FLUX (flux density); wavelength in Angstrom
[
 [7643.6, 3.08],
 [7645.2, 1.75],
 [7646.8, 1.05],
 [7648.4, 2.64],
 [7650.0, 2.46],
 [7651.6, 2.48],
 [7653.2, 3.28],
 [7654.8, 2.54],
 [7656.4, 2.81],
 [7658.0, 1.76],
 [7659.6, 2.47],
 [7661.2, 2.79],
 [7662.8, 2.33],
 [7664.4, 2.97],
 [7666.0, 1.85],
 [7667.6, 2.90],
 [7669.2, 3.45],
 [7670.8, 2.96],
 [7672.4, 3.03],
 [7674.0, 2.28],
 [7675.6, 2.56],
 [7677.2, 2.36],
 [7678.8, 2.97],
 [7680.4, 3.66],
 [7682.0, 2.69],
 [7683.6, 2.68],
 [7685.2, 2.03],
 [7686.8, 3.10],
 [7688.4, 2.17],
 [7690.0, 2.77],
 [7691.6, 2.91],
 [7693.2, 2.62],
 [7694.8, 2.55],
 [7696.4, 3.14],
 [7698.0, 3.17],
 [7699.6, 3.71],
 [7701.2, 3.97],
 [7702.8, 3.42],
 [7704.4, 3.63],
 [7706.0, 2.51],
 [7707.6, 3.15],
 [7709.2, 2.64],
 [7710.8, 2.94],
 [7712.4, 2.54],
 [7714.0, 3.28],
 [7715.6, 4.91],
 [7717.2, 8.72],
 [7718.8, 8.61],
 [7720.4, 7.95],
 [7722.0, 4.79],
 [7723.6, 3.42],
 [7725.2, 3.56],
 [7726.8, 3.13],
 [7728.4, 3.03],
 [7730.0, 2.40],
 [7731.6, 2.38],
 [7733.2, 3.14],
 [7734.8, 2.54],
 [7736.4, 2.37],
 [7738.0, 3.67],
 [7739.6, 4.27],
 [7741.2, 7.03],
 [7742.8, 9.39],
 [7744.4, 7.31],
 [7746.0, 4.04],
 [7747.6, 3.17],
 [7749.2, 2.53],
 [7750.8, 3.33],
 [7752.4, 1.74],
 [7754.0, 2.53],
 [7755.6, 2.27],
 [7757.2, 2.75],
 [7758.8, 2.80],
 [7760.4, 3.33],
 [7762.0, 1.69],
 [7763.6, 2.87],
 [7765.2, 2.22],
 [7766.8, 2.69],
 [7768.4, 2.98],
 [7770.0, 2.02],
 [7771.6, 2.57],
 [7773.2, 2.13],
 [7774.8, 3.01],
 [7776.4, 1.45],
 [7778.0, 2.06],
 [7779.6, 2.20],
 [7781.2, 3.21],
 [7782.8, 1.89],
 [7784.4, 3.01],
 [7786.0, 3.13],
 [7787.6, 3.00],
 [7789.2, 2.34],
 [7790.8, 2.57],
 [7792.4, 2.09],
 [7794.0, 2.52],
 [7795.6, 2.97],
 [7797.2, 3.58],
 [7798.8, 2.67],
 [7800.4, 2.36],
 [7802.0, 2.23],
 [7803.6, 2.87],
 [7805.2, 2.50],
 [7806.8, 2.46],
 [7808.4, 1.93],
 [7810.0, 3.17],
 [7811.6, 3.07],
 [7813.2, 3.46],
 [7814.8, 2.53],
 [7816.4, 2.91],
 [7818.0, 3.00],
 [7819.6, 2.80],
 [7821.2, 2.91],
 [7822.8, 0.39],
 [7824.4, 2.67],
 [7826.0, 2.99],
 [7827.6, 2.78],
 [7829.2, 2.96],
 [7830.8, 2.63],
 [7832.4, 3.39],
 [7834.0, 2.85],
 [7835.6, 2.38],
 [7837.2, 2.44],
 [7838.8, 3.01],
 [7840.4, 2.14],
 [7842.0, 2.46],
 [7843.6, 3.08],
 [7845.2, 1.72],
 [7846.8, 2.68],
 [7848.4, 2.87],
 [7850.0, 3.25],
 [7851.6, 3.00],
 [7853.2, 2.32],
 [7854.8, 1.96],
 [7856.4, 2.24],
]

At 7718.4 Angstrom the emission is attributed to H-alpha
